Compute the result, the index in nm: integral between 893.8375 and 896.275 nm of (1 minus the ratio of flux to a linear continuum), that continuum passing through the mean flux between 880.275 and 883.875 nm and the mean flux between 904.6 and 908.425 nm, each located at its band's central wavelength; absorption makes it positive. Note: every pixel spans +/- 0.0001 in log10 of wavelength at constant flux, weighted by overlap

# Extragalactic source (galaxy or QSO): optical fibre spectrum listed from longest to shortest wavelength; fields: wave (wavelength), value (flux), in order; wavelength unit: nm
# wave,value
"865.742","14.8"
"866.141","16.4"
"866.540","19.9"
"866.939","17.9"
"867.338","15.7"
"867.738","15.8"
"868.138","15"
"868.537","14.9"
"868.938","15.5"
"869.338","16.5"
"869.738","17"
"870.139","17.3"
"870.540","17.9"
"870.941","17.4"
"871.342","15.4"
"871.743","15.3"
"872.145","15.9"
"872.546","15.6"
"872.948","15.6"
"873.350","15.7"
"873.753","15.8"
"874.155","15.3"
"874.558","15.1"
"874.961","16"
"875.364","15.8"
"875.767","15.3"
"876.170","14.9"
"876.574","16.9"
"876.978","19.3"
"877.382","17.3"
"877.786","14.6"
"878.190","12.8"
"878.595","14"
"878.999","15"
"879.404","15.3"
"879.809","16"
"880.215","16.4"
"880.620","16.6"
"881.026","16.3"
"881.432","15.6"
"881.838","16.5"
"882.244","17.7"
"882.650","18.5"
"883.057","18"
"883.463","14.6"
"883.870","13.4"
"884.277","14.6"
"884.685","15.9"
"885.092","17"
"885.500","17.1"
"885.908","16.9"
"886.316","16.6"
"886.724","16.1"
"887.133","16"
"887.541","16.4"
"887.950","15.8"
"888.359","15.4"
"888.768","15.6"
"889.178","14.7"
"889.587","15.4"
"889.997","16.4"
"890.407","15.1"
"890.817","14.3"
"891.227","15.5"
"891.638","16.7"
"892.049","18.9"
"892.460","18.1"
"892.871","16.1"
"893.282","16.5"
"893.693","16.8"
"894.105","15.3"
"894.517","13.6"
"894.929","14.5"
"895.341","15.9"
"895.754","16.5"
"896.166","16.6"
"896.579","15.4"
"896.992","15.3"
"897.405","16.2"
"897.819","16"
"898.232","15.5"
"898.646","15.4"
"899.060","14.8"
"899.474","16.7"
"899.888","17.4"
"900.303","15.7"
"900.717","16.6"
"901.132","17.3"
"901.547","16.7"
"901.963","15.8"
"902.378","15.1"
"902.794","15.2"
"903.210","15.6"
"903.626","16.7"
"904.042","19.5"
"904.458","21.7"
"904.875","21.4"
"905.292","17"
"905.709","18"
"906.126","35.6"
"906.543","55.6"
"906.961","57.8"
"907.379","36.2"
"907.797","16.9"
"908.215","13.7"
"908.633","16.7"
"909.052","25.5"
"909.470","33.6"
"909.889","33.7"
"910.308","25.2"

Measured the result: 0.86 nm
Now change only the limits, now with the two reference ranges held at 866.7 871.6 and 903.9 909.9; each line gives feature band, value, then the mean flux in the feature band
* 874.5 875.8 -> 0.19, 15.6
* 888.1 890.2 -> 0.66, 15.5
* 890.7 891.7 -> 0.34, 15.4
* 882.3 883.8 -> 0.28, 16.8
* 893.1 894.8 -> 0.61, 15.5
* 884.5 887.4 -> 0.68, 16.5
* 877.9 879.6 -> 0.45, 14.3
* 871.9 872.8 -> 0.09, 15.7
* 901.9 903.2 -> 0.55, 15.4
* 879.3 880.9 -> 0.30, 16.1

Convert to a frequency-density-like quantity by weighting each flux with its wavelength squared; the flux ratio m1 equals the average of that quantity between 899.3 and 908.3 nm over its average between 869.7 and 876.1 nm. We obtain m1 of 1.51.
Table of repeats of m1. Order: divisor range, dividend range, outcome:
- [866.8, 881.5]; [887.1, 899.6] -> 1.04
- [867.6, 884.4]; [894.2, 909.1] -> 1.33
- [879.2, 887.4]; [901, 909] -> 1.51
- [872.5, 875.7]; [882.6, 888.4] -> 1.06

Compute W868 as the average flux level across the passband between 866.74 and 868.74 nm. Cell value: 15.9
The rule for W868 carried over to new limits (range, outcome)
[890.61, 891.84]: 15.5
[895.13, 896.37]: 16.3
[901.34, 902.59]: 15.9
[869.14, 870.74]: 17.2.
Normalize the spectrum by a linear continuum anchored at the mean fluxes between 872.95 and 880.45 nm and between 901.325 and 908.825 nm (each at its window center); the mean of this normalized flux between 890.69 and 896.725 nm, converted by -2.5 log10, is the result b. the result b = 0.26 mag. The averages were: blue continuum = 15.6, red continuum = 23.6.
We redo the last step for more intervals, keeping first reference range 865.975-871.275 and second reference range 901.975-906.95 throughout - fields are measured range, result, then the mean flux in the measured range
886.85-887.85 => 0.26 mag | 16.1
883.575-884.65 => 0.35 mag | 14.3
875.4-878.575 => 0.17 mag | 15.8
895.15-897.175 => 0.36 mag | 15.9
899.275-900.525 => 0.36 mag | 16.6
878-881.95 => 0.23 mag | 15.4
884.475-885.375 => 0.21 mag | 16.5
